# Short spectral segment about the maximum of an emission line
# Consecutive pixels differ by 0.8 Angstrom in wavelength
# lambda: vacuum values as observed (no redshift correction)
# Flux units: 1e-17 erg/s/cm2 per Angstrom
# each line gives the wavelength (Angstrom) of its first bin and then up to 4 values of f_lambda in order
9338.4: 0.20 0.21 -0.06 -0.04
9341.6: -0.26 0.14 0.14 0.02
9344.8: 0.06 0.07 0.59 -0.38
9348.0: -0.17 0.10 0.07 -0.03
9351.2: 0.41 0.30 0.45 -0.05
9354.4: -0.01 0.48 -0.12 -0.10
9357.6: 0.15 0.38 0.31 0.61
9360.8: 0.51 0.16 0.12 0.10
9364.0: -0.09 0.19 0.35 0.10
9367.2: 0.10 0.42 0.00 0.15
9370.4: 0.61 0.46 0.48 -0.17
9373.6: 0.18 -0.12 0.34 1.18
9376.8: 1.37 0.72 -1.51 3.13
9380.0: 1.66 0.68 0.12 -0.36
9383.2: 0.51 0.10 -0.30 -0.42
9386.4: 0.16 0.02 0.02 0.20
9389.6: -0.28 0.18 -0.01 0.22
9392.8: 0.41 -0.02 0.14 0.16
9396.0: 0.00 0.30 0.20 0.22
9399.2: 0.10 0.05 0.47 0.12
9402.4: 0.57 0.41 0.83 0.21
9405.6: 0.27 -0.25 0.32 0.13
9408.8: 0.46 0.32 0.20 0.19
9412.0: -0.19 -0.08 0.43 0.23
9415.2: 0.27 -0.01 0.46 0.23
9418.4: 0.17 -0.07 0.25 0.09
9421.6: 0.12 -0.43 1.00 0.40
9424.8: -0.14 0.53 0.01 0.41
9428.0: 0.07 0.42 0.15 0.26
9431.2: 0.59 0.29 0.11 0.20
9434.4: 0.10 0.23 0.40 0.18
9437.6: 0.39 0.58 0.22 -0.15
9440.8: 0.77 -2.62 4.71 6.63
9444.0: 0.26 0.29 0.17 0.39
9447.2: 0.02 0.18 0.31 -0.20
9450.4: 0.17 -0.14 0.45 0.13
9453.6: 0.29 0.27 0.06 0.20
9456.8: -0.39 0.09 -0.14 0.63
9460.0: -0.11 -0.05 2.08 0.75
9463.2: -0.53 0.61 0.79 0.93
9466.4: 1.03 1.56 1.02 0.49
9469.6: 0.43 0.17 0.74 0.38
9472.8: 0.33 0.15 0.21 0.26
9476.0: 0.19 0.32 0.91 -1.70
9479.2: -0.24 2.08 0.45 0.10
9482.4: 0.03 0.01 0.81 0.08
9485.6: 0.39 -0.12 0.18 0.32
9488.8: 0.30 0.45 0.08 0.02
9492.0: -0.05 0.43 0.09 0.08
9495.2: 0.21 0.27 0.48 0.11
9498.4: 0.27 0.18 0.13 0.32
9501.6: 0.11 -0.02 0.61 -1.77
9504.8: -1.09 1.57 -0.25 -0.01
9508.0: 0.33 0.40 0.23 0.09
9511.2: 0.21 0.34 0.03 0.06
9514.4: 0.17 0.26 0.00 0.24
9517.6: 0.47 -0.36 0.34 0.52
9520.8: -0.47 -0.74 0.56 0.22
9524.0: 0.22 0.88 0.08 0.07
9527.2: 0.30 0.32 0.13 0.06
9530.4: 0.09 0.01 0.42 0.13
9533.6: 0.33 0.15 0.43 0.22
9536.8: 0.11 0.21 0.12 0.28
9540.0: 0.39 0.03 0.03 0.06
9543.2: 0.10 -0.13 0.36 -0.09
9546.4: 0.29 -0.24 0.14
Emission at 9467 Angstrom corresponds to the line [O III] 5007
